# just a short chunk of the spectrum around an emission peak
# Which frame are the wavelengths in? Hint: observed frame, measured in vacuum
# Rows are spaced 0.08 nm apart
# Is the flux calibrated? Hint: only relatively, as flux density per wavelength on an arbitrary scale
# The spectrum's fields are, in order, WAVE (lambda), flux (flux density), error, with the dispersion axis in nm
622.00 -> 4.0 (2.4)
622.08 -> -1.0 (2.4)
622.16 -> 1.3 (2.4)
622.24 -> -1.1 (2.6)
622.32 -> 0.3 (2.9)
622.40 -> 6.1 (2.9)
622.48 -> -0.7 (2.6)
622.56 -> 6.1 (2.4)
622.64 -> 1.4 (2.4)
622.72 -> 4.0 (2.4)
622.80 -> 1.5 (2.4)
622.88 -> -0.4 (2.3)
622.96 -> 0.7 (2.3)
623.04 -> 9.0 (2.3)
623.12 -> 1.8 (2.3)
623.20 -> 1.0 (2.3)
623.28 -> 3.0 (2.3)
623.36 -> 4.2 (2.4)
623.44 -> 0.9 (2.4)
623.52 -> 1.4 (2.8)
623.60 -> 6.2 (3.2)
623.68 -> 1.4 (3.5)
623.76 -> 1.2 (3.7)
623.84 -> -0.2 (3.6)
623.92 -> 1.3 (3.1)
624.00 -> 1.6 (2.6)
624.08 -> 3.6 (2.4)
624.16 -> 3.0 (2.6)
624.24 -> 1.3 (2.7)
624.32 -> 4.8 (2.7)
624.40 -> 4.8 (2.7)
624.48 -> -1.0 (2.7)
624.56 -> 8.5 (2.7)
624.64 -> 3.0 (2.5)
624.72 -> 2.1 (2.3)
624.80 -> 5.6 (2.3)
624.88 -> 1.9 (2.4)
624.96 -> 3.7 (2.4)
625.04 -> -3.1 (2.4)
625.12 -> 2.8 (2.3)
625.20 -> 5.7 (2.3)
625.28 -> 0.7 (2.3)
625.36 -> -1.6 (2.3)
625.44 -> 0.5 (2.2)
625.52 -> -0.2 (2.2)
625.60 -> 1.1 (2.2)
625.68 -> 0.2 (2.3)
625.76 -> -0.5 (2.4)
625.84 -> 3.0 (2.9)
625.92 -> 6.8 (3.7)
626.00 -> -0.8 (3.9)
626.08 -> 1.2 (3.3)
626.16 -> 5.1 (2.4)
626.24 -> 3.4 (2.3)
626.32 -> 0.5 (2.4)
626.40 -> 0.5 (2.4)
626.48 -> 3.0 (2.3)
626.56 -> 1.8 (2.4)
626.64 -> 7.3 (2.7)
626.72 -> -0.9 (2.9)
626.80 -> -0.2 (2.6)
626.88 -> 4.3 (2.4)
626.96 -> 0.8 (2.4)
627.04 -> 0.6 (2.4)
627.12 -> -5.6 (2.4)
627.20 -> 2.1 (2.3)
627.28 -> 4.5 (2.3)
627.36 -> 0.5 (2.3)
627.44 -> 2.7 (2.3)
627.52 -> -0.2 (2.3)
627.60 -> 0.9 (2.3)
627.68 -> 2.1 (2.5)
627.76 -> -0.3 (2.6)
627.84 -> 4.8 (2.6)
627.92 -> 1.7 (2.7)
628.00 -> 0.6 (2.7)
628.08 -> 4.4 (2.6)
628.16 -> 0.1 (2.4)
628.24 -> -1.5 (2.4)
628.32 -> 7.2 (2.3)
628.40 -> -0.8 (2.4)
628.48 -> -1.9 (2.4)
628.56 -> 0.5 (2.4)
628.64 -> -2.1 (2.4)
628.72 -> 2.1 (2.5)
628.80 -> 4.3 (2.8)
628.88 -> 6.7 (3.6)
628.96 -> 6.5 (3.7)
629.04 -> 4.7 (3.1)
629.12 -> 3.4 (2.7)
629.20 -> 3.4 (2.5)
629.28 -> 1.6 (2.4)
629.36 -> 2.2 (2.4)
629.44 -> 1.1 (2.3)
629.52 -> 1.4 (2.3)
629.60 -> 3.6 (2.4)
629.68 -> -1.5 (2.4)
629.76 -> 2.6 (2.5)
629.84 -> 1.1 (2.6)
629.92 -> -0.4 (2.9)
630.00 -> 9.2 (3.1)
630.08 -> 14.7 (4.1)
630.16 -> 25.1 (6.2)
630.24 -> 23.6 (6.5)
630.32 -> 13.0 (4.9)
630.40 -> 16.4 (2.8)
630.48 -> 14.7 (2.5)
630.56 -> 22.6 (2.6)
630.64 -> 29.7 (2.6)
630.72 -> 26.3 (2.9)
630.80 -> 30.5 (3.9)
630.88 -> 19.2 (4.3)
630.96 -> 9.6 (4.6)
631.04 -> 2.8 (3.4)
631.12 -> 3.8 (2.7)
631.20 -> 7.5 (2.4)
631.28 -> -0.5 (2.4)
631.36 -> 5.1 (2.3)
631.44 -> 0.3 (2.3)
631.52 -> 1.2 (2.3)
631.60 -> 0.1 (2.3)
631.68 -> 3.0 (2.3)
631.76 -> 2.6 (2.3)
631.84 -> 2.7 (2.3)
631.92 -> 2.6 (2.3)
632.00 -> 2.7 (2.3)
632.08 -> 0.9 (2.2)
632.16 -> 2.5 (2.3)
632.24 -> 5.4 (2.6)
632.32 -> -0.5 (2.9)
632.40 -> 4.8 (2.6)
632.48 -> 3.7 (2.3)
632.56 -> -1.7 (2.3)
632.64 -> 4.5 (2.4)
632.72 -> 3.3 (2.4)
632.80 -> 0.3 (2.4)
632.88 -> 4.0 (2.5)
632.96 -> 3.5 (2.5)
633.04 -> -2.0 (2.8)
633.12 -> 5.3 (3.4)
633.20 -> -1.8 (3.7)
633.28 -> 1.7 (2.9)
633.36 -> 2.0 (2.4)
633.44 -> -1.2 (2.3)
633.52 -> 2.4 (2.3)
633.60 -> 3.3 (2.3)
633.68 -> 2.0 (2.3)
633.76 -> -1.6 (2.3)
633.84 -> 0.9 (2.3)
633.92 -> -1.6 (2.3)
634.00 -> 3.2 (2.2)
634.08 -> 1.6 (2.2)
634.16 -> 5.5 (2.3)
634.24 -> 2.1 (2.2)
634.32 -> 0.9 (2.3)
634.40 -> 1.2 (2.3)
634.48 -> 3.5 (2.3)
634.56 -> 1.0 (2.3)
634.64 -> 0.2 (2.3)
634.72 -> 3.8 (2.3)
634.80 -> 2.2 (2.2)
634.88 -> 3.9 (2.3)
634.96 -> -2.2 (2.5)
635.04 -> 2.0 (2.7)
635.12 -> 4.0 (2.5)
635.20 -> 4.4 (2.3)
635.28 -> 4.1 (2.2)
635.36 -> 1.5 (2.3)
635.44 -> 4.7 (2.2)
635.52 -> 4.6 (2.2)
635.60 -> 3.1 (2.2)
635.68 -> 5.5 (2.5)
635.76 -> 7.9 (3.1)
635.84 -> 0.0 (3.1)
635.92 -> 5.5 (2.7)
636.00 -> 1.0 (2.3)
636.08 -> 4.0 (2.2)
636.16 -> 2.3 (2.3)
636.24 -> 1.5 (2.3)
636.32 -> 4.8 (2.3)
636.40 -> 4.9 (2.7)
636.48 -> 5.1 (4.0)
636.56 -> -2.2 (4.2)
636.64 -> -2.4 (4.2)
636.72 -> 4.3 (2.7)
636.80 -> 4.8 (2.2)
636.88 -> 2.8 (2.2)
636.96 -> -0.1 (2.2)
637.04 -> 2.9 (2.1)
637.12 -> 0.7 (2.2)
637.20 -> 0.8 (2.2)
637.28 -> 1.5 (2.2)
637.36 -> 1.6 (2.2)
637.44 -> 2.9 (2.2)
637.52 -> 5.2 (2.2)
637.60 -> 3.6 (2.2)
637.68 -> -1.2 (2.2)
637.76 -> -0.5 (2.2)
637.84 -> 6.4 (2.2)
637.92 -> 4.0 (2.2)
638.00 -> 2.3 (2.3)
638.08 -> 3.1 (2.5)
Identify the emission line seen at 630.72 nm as [O II]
